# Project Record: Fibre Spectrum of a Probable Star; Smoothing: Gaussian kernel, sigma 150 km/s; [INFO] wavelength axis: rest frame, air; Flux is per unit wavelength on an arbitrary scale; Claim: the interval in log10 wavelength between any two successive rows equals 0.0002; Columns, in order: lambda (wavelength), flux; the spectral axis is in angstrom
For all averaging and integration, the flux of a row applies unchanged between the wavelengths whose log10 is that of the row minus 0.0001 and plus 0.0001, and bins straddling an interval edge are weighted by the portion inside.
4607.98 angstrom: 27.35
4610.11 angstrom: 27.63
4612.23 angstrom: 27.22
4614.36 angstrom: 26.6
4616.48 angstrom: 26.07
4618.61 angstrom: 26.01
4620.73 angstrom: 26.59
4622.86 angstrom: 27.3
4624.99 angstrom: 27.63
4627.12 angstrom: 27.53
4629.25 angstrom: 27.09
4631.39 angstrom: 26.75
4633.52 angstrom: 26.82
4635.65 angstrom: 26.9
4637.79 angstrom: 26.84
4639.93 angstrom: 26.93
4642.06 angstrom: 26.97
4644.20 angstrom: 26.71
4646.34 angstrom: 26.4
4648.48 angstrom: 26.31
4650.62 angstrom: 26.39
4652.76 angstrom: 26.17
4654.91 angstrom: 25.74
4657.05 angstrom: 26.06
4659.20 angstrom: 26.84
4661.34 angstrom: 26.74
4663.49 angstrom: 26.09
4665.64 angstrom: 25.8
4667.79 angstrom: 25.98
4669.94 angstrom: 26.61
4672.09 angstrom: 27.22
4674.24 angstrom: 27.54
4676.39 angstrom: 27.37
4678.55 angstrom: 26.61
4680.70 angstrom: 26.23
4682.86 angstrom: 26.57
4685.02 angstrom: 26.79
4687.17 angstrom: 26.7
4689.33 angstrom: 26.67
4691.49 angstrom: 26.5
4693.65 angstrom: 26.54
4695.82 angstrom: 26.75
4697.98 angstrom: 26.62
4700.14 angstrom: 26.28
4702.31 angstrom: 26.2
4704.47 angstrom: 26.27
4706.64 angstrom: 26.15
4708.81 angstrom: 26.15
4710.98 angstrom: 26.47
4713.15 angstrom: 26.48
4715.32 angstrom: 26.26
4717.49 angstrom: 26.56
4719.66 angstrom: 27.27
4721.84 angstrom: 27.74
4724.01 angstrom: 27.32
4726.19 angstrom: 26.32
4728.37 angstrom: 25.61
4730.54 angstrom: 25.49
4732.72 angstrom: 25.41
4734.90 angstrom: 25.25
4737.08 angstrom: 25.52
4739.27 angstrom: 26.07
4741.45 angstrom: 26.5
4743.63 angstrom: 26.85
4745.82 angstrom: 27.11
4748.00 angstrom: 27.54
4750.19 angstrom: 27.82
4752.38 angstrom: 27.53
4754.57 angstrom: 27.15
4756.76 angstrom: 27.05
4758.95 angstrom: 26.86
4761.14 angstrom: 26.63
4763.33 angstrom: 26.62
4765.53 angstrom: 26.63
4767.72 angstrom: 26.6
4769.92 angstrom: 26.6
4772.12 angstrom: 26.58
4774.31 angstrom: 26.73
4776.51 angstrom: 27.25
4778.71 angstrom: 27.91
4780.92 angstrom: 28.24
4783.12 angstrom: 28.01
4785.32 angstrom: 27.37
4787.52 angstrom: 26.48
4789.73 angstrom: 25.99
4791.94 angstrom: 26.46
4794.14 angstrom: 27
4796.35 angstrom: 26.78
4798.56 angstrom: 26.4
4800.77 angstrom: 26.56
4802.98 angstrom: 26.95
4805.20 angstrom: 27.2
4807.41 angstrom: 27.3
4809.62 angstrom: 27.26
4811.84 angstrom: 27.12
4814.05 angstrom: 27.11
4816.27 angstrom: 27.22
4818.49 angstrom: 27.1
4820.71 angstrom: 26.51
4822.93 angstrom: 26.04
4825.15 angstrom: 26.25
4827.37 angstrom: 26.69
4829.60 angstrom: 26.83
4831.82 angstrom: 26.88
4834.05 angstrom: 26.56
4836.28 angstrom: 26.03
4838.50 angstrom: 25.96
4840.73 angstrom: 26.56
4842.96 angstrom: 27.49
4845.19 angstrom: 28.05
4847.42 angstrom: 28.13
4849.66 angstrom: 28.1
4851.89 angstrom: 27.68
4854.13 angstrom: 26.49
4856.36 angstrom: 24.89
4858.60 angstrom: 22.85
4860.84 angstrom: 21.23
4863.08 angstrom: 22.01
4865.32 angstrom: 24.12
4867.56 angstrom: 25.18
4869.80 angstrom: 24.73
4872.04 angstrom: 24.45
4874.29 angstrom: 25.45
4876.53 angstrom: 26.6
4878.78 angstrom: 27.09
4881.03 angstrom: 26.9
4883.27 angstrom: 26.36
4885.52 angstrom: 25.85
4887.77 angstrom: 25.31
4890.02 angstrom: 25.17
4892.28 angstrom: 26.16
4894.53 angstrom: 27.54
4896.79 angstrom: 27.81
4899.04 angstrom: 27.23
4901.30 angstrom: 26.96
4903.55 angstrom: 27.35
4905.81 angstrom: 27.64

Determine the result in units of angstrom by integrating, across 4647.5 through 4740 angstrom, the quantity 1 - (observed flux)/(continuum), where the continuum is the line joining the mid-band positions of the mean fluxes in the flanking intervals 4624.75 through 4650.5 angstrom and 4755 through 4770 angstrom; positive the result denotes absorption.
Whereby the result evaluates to 1.4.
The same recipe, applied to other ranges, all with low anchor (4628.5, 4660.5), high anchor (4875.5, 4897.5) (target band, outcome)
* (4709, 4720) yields 0.0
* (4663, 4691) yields -0.1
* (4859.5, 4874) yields 1.5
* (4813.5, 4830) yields -0.1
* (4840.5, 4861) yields 0.1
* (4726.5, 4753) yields 0.2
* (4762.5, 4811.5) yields -0.8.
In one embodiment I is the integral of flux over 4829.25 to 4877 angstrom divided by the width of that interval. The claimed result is 25.7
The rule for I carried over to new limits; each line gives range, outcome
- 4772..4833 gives 26.9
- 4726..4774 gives 26.5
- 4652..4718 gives 26.5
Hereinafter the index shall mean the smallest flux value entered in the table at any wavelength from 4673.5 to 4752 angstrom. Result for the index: 25.25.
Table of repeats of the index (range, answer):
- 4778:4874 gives 21.23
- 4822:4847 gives 25.96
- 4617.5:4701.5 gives 25.74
